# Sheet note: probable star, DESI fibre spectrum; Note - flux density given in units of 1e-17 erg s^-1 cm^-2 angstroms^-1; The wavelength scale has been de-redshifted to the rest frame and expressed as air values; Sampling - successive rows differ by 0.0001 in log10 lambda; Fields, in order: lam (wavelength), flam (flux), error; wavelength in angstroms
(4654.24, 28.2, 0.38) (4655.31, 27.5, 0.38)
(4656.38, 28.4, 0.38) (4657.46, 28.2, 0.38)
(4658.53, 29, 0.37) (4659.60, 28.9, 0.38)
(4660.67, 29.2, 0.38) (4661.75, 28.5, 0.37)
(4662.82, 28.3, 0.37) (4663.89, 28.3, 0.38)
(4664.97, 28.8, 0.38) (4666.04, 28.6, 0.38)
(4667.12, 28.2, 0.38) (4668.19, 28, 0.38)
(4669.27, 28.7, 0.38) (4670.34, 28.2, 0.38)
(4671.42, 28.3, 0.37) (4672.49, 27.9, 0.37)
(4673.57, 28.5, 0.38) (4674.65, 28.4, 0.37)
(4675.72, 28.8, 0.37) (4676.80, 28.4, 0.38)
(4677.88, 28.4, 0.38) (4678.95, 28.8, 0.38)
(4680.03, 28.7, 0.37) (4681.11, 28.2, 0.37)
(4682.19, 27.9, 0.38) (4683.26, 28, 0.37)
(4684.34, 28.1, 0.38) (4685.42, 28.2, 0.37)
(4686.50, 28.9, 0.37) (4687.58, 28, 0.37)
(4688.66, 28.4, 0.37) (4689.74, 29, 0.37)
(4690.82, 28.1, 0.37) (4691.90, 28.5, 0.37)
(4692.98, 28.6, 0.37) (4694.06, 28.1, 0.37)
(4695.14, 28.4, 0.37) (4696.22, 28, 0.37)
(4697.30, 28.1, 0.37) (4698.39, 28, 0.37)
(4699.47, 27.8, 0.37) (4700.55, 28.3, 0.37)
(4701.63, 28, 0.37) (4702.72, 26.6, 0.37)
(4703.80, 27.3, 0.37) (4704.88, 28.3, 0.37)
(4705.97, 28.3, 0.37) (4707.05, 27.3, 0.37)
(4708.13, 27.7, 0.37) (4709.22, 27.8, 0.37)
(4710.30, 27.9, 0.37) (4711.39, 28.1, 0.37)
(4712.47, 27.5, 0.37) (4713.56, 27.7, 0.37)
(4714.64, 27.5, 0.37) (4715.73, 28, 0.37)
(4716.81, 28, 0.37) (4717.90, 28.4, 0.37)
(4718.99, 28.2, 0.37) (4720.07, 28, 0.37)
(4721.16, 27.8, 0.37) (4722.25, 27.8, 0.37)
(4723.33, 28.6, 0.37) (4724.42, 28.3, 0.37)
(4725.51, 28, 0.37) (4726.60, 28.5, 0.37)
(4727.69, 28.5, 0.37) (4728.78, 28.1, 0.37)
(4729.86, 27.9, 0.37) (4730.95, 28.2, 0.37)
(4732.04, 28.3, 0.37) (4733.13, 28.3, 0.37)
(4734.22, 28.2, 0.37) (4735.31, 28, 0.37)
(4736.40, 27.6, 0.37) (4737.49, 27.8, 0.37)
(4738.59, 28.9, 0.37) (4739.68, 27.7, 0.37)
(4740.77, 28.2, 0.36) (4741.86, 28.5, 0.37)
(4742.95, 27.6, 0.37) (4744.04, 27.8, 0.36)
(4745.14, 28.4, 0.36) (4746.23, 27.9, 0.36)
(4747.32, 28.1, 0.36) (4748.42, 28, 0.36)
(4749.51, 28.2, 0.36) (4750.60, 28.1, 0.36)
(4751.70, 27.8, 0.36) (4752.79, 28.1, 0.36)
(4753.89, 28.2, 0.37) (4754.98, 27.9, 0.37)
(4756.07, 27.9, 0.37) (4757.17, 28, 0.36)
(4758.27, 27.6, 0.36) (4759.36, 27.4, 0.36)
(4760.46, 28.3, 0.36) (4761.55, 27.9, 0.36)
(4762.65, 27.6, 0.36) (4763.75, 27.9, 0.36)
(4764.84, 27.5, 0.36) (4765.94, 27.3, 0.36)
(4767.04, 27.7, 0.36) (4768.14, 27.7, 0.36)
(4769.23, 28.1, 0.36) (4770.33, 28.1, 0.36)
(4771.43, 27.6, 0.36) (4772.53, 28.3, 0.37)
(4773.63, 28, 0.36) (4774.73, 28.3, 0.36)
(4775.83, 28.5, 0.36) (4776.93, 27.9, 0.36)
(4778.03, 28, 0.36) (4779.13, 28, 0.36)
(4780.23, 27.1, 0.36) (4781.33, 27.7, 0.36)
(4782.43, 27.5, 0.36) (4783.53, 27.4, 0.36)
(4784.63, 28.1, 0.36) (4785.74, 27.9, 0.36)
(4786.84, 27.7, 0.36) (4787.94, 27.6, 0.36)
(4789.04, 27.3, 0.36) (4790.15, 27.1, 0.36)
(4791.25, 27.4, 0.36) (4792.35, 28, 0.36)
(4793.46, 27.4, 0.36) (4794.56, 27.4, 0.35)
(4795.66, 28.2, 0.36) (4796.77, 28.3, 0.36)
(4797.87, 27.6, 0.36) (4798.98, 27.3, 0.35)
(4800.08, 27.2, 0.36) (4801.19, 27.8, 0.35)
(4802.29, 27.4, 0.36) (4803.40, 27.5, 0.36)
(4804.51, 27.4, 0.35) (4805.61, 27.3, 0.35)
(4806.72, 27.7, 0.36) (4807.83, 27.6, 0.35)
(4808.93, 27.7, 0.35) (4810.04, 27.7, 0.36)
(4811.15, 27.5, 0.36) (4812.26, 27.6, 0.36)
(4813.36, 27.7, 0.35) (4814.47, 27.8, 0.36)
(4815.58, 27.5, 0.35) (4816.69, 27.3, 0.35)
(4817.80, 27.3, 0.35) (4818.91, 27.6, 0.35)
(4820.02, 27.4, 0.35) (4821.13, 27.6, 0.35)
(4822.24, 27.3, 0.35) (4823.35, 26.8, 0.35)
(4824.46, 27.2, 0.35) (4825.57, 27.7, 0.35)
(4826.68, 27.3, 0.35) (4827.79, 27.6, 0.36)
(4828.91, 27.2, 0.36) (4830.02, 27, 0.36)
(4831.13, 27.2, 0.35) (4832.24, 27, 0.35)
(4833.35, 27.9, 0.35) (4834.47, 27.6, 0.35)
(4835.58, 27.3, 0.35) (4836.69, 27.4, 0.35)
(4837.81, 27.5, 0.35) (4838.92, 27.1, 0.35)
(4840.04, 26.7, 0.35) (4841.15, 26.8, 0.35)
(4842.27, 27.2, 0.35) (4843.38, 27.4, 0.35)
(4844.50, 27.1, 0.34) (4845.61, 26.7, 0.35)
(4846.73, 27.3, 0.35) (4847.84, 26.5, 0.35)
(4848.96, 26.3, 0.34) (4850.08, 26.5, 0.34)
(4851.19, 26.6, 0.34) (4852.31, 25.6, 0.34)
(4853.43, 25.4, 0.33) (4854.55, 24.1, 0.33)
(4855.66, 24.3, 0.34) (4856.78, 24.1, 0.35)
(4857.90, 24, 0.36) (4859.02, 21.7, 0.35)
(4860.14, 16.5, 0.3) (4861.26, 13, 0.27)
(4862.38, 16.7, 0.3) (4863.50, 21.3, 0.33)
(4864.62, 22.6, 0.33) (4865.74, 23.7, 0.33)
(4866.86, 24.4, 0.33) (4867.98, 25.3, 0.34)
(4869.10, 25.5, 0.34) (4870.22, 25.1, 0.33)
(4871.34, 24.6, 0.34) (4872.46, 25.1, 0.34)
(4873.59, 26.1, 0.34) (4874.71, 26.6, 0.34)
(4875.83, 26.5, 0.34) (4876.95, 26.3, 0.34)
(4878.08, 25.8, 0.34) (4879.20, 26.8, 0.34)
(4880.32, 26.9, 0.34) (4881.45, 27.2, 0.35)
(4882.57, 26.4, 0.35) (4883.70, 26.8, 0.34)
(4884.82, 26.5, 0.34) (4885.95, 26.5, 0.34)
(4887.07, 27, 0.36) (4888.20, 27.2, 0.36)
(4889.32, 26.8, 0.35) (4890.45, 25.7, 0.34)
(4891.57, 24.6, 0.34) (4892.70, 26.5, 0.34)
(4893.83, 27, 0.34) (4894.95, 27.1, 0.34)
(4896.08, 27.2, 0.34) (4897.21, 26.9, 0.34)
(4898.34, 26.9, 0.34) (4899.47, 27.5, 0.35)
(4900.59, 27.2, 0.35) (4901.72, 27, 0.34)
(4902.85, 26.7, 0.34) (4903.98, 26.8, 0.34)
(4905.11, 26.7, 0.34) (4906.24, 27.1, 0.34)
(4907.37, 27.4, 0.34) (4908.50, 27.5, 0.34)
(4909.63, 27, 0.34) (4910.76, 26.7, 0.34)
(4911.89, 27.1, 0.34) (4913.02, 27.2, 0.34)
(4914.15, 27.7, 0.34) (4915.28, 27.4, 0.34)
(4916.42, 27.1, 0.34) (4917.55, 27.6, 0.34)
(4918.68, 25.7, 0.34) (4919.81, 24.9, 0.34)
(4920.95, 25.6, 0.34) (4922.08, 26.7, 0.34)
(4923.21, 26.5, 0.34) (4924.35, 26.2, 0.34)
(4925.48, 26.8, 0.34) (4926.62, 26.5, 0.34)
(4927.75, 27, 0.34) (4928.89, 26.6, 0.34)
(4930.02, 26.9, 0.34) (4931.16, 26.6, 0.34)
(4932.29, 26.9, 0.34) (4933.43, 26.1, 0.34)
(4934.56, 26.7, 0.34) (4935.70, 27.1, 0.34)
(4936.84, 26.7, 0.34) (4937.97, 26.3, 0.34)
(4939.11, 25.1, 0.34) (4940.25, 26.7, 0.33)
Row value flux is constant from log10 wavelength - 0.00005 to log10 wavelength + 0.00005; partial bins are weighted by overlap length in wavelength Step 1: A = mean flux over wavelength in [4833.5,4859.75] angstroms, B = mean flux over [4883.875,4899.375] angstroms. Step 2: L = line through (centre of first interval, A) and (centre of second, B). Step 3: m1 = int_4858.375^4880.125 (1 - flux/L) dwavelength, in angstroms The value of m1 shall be 2.4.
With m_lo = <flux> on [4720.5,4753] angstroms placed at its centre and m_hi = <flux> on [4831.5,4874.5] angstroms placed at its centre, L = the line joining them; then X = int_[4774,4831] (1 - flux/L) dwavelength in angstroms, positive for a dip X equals -2.8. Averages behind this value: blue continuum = 28.1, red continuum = 24.9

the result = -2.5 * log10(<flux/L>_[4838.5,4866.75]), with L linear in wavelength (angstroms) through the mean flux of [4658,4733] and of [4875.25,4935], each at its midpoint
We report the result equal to 0.12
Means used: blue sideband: 28.2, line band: 24.2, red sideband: 26.7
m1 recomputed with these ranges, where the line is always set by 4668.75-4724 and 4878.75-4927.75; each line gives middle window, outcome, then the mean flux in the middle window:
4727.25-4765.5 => -0.3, 28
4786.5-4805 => -0.1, 27.6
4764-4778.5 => -0.2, 27.9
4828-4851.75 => 0.1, 27.1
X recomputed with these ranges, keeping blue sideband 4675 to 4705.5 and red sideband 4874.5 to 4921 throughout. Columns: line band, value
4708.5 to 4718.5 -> 0.06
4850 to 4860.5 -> 1.22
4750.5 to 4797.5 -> -0.31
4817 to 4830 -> -0.03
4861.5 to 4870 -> 1.41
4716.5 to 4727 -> -0.06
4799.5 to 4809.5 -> -0.04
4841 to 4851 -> 0.10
